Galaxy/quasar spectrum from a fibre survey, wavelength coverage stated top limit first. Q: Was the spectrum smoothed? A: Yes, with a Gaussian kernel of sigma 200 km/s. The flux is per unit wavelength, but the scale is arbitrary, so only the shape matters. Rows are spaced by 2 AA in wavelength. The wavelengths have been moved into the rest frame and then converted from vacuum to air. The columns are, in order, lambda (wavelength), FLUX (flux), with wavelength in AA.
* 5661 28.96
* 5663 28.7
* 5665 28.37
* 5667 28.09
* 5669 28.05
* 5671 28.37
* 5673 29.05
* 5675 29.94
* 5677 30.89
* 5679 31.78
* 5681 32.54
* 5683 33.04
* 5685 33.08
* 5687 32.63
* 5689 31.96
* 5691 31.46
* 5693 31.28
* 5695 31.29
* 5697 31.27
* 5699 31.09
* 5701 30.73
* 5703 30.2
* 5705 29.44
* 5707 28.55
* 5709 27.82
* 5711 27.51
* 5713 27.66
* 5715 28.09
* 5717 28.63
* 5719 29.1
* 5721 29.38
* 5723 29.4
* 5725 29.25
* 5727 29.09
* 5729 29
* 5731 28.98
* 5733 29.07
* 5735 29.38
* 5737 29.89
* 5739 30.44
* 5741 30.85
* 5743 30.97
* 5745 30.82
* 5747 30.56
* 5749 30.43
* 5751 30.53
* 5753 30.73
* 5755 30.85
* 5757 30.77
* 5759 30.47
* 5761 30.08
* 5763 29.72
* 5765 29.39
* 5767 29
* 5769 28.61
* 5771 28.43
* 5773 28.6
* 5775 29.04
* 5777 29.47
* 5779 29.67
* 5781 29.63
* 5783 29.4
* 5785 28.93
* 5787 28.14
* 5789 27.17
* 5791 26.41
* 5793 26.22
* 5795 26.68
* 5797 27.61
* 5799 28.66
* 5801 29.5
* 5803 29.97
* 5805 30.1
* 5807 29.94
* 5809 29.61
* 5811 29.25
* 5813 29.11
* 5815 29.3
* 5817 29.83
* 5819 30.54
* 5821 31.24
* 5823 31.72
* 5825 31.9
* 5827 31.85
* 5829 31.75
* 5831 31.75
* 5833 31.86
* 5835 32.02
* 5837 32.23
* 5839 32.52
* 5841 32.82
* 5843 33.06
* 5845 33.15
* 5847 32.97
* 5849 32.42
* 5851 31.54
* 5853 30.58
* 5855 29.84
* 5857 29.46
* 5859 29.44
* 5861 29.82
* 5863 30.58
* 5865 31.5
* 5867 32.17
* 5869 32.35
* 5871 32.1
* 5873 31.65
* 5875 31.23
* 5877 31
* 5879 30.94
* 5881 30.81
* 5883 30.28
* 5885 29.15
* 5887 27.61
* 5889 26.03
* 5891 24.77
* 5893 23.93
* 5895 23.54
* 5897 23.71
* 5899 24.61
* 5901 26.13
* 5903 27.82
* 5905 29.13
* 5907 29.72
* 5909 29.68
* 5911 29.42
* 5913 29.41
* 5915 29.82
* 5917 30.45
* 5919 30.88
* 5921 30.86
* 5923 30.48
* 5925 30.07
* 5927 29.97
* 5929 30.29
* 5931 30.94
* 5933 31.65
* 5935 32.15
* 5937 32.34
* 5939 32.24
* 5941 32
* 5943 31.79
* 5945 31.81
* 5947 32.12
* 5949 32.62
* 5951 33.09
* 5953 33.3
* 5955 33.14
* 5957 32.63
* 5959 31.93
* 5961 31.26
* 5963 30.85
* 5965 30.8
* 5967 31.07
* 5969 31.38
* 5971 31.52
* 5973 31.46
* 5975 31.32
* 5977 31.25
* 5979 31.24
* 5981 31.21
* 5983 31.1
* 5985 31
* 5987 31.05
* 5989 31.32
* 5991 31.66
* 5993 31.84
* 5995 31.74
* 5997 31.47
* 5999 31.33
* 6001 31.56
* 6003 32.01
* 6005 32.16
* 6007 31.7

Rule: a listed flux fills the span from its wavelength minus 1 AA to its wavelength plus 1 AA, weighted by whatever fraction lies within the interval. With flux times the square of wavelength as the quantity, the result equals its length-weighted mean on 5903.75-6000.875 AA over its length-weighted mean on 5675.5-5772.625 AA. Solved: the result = 1.12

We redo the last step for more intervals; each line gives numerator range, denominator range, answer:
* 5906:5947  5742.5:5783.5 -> 1.09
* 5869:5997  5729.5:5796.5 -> 1.10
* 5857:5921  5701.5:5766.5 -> 1.04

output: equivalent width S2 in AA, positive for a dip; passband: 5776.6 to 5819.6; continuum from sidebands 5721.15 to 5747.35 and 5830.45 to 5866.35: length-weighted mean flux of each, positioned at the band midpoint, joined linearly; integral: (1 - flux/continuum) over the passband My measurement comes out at 2.7 AA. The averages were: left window 29.8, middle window 28.8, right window 31.5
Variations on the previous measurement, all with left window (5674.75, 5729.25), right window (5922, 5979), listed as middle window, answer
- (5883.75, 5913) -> 4.1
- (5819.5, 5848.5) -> -1.1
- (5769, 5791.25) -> 1.4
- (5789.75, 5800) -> 1.2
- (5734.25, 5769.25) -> 0.3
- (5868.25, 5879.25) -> -0.1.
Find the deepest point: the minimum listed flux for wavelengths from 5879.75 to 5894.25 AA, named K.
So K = 23.93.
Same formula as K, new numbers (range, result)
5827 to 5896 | 23.54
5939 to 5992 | 30.8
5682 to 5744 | 27.51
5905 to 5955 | 29.13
